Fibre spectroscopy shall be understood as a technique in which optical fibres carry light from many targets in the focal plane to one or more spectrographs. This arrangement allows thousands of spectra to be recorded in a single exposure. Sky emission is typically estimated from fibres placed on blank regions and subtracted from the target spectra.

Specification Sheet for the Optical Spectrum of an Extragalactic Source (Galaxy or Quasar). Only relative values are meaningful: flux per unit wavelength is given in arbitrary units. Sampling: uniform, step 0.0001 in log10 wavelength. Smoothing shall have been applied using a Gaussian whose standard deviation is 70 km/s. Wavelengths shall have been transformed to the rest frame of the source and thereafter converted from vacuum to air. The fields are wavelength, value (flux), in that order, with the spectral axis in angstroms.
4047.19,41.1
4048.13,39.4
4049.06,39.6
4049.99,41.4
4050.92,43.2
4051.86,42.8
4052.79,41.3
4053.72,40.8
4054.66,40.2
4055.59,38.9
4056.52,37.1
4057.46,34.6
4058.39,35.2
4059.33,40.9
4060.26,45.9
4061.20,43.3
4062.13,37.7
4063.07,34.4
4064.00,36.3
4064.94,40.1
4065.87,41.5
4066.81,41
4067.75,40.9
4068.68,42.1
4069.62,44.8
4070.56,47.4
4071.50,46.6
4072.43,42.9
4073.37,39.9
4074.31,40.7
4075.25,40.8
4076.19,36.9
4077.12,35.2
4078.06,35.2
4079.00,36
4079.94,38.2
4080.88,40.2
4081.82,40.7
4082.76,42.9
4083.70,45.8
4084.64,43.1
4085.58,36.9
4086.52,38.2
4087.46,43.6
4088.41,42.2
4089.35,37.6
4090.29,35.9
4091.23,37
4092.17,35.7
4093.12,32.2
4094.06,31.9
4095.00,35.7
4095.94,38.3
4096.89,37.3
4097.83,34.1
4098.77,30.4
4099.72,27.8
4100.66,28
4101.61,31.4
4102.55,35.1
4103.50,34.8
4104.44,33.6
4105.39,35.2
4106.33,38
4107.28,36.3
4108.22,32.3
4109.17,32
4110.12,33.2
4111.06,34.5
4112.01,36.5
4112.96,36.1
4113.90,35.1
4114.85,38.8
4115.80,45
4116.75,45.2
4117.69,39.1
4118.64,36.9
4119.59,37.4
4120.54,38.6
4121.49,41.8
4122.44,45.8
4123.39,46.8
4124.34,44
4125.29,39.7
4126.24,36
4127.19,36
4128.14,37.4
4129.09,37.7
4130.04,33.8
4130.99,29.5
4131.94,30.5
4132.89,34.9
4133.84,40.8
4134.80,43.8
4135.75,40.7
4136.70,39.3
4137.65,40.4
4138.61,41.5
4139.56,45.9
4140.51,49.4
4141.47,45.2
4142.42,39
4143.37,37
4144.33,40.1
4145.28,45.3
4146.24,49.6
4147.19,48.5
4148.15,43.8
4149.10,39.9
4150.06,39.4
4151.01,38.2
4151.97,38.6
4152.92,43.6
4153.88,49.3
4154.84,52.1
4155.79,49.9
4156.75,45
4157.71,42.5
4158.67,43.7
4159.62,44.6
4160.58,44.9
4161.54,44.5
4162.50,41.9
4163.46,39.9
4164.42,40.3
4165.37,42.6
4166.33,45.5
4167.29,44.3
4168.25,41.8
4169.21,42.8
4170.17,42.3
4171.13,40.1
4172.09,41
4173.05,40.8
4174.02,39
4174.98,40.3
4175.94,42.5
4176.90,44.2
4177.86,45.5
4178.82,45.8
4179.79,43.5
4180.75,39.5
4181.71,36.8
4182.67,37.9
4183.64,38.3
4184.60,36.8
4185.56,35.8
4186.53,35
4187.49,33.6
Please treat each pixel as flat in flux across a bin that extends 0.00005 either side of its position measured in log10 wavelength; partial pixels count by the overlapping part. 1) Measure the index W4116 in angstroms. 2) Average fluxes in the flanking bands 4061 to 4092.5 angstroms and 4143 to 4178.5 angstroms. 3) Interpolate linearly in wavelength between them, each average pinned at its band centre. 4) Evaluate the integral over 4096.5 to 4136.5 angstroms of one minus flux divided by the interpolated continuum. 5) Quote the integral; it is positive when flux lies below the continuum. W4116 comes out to 4.62 angstroms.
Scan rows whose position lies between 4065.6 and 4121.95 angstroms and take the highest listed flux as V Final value 47.4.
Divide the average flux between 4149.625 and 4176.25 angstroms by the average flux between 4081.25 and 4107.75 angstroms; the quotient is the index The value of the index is 1.18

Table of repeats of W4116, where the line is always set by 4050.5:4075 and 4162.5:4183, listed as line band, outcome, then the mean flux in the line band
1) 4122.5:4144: 0.92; 39.6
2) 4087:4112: 3.84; 34.8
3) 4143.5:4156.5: -0.85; 44.3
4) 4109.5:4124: 0.67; 39.4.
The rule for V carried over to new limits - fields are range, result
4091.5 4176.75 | 52.1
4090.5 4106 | 38.3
